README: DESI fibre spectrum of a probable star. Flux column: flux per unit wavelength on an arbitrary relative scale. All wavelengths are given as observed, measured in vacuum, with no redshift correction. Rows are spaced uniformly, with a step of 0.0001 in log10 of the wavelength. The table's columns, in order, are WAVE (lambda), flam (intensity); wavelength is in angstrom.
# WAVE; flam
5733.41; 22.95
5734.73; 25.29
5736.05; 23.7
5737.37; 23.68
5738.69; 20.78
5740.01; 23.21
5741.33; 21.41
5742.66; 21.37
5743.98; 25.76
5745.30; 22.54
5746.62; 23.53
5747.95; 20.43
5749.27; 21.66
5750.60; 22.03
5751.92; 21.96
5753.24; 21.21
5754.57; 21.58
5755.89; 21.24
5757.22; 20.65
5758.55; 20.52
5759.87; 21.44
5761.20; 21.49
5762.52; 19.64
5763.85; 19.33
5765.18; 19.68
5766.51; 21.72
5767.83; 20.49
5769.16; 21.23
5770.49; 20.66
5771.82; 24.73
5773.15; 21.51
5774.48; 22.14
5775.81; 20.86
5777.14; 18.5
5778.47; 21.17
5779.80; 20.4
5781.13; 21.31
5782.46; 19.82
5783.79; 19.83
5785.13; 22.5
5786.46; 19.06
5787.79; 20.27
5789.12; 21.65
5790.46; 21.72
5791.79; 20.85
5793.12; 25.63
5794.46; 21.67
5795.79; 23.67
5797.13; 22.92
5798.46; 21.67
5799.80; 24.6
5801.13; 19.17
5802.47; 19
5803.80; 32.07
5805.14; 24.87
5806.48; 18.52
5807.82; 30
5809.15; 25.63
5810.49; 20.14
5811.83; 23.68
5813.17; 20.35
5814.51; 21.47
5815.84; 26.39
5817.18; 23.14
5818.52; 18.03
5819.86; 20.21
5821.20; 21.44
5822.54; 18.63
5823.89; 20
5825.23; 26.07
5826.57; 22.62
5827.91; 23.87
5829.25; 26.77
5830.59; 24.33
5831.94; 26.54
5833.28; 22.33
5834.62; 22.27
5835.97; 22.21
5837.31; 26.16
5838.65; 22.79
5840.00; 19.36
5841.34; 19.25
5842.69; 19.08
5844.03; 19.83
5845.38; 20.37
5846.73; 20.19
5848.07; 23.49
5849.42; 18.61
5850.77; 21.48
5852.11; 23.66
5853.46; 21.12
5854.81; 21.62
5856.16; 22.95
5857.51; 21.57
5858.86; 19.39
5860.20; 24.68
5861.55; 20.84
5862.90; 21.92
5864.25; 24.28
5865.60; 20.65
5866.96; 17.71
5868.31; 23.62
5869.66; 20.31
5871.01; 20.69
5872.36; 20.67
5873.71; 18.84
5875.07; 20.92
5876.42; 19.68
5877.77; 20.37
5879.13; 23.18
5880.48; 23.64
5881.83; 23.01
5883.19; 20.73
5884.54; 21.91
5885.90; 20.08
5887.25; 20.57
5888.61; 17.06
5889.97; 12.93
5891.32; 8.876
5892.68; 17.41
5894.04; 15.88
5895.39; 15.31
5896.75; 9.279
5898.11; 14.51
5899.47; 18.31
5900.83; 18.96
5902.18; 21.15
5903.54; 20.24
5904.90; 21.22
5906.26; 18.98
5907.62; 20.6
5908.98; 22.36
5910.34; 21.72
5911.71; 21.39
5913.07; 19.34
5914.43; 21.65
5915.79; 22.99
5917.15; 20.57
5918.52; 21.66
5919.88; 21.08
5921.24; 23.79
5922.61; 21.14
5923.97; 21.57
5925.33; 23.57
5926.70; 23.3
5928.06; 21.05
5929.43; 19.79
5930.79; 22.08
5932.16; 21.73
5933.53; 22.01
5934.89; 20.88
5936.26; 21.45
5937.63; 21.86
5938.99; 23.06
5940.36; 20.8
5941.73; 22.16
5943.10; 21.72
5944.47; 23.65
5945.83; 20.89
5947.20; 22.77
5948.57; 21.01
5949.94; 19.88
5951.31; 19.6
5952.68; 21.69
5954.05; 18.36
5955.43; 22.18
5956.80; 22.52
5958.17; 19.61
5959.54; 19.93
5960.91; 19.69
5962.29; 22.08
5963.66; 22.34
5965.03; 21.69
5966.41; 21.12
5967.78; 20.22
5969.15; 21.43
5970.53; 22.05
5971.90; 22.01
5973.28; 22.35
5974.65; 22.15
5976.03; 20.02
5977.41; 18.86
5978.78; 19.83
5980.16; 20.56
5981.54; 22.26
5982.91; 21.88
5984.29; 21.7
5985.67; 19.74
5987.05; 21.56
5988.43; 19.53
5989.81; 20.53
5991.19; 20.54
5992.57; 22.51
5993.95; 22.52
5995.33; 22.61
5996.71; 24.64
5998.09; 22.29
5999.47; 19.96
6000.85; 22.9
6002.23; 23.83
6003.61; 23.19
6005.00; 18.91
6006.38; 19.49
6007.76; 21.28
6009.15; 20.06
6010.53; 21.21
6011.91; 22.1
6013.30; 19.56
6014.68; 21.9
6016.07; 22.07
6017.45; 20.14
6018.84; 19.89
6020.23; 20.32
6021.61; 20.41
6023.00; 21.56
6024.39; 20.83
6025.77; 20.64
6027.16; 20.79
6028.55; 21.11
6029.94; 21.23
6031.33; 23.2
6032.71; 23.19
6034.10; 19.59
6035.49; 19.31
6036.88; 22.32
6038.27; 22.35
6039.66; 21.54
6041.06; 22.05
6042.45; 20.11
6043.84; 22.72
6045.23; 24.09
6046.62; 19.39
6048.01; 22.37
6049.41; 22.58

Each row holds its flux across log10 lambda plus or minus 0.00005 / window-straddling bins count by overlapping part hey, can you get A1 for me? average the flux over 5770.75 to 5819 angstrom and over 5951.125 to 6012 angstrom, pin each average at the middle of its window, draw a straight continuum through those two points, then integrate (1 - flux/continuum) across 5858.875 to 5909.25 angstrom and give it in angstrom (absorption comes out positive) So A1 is 5.3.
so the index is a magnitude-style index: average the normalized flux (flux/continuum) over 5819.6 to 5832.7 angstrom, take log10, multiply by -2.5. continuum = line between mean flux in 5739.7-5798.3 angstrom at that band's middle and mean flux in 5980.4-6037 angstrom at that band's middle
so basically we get -0.08 mag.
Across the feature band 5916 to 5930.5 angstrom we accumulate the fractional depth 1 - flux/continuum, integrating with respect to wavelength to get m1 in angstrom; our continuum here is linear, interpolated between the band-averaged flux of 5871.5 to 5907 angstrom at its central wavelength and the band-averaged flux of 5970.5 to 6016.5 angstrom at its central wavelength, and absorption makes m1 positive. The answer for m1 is -1.70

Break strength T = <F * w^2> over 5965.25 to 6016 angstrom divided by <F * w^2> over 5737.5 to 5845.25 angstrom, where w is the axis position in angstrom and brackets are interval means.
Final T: 1.04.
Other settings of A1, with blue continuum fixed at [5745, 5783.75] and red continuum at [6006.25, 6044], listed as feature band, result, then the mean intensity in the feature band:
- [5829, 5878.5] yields -1.1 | 21.6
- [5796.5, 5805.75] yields -1.0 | 23.5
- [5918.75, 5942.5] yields -0.8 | 21.8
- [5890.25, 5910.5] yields 3.5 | 17.5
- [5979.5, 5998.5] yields -0.5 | 21.6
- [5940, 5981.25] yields 0.0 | 21.1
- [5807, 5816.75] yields -1.3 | 23.9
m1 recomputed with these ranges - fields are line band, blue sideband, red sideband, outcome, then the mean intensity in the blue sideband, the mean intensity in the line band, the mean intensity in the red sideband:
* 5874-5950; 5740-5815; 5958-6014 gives 4.06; 21.9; 20.3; 21.3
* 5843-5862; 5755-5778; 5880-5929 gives -1.17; 20.9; 21.4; 19.6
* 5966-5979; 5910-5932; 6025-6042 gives 0.31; 21.7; 21.1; 21.4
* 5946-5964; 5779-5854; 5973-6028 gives 0.46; 22.2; 20.9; 21.2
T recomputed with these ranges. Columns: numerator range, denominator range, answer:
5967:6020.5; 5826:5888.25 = 1.03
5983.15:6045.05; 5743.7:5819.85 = 1.06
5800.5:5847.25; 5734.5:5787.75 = 1.07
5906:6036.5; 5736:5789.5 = 1.07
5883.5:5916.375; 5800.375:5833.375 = 0.82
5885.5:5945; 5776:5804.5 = 0.96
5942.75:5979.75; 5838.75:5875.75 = 1.04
